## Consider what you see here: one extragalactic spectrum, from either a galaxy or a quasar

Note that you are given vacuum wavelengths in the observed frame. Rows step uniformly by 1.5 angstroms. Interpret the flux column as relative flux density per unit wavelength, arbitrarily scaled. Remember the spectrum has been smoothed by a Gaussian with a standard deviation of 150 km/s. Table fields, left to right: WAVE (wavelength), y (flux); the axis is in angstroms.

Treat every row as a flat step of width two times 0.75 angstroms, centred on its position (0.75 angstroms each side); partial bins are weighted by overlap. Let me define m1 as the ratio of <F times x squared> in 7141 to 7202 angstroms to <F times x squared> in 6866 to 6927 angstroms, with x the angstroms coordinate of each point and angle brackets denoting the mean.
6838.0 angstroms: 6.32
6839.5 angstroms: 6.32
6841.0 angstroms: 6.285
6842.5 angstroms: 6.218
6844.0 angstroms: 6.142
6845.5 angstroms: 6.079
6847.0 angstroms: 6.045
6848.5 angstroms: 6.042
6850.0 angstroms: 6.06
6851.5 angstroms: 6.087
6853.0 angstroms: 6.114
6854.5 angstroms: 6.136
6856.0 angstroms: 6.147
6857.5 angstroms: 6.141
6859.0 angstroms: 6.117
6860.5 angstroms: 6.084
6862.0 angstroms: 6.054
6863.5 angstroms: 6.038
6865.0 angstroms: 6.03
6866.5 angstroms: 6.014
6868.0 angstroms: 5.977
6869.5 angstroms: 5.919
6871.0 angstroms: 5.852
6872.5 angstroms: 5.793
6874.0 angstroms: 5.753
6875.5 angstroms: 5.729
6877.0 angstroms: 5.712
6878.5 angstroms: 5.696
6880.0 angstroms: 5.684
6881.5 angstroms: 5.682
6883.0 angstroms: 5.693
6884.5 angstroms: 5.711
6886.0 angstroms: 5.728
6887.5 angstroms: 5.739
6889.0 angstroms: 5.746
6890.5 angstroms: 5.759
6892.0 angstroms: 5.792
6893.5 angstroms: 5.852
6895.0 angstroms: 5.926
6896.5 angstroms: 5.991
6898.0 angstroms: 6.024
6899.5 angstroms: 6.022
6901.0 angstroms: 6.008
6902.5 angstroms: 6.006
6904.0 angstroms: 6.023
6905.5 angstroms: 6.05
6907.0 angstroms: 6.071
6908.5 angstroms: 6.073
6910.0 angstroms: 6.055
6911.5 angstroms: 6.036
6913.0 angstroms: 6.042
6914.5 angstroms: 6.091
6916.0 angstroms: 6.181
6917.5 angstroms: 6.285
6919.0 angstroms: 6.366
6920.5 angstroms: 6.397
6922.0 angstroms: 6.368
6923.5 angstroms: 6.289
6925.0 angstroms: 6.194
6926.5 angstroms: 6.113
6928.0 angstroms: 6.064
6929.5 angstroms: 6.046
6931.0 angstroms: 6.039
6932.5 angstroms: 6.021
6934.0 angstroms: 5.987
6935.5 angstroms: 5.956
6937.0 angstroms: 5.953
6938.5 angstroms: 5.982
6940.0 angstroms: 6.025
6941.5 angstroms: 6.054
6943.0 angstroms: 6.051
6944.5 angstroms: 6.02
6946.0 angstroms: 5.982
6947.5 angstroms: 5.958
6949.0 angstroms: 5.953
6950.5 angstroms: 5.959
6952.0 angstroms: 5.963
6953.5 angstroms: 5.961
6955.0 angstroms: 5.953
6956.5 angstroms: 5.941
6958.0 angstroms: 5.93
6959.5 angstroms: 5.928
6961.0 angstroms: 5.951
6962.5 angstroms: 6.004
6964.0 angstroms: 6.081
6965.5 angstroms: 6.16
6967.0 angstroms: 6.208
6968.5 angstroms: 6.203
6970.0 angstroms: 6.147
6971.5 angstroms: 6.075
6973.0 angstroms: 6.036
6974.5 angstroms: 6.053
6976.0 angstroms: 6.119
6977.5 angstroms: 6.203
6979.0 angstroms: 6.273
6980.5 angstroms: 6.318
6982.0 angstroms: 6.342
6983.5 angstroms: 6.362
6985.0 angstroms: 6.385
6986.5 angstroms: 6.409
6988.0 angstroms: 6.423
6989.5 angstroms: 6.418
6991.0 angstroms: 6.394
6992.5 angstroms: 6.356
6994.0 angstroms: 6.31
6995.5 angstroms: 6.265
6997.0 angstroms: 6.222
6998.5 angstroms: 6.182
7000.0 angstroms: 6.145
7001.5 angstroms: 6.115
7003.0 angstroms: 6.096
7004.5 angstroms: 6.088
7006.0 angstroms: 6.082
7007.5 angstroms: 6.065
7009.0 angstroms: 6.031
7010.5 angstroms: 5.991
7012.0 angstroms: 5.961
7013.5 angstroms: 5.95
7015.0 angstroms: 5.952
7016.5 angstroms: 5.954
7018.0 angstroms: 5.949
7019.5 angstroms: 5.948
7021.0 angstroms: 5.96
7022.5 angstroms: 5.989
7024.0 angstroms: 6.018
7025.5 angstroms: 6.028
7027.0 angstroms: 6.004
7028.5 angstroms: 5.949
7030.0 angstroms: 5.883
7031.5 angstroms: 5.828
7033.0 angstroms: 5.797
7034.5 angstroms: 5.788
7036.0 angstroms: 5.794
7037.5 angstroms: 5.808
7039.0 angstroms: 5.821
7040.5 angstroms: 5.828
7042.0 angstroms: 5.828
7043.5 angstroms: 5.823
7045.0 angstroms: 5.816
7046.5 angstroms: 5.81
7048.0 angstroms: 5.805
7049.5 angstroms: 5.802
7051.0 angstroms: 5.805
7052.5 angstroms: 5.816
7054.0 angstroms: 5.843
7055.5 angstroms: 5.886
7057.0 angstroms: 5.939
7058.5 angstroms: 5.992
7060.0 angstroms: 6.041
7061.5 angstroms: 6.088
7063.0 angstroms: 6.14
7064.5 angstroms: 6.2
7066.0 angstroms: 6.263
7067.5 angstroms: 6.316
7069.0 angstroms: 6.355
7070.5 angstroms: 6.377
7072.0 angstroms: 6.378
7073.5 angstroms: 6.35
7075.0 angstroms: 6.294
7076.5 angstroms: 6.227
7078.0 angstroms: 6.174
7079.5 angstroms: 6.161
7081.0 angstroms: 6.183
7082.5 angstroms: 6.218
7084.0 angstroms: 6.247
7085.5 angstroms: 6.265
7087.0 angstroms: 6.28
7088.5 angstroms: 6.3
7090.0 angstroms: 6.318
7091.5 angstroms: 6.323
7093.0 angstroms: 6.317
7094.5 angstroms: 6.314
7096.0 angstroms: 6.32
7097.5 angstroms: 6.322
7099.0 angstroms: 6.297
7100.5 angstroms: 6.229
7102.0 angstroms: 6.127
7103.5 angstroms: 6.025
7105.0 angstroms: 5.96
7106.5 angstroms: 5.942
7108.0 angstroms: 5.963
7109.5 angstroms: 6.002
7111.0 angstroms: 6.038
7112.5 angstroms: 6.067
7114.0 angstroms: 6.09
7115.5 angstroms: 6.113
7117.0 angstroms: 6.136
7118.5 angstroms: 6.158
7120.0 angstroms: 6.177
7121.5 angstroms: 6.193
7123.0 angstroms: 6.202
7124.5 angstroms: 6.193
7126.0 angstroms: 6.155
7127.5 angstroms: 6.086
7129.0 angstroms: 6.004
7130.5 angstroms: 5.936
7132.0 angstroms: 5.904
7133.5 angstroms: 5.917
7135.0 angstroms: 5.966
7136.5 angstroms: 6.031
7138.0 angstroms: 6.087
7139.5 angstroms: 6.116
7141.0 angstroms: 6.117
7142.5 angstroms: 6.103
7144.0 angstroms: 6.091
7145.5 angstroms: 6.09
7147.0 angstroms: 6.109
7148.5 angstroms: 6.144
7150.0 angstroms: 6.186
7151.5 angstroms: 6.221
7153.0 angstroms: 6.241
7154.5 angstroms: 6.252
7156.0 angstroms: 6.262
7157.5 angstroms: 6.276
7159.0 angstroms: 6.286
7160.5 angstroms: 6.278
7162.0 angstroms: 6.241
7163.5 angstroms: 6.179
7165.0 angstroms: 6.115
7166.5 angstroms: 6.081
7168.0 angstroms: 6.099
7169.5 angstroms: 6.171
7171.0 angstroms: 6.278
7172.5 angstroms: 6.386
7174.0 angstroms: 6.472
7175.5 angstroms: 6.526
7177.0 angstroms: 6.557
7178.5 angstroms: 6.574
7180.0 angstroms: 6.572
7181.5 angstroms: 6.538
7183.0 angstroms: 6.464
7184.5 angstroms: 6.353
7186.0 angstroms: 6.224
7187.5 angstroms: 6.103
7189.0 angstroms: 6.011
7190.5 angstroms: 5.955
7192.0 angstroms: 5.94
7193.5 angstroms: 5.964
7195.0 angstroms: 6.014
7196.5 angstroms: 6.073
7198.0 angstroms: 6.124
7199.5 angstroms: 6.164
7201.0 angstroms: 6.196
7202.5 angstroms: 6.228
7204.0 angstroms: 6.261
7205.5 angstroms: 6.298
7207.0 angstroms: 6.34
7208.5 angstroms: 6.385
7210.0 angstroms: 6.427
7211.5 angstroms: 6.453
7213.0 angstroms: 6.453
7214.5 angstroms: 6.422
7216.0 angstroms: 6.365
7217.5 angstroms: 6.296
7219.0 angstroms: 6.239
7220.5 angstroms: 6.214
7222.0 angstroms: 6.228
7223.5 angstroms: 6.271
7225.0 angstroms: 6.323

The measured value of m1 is 1.13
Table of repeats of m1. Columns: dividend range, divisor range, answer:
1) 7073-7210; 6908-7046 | 1.07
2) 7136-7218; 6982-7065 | 1.08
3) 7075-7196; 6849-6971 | 1.10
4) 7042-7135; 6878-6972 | 1.07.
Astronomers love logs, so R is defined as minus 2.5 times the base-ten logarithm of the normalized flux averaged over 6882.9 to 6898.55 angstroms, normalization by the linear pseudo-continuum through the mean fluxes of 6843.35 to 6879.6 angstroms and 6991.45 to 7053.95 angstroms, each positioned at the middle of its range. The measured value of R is 0.03 mag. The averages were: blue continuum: 5.99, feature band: 5.82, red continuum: 5.97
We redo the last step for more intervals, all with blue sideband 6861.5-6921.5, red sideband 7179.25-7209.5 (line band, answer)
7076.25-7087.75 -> -0.019 mag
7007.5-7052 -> 0.031 mag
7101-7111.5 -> 0.022 mag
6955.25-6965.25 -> 0.004 mag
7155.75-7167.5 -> -0.005 mag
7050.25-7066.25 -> 0.018 mag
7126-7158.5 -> 0.011 mag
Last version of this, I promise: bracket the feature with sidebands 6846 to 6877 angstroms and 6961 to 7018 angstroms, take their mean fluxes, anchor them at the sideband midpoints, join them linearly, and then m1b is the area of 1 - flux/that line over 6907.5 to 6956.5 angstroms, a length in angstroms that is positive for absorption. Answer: 0.1 angstroms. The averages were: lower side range 6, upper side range 6.17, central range 6.07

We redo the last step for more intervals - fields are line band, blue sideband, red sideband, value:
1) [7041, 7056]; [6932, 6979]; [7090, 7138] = 0.6 angstroms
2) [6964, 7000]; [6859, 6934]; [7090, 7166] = -1.3 angstroms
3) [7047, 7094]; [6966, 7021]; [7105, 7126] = -0.2 angstroms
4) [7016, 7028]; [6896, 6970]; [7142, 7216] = 0.3 angstroms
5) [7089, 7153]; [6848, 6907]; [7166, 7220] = 0.8 angstroms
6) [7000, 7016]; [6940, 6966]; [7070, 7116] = 0.1 angstroms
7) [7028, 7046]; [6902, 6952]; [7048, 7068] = 0.5 angstroms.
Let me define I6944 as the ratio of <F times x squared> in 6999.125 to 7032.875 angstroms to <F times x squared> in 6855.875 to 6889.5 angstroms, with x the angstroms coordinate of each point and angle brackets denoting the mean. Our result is 1.1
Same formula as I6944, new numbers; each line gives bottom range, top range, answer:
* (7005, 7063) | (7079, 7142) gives 1.06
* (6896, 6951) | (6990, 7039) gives 1.02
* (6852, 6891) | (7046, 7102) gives 1.11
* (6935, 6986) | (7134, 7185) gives 1.09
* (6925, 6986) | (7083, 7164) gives 1.06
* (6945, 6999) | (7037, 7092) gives 1.02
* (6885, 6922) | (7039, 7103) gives 1.07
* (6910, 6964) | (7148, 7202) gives 1.10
